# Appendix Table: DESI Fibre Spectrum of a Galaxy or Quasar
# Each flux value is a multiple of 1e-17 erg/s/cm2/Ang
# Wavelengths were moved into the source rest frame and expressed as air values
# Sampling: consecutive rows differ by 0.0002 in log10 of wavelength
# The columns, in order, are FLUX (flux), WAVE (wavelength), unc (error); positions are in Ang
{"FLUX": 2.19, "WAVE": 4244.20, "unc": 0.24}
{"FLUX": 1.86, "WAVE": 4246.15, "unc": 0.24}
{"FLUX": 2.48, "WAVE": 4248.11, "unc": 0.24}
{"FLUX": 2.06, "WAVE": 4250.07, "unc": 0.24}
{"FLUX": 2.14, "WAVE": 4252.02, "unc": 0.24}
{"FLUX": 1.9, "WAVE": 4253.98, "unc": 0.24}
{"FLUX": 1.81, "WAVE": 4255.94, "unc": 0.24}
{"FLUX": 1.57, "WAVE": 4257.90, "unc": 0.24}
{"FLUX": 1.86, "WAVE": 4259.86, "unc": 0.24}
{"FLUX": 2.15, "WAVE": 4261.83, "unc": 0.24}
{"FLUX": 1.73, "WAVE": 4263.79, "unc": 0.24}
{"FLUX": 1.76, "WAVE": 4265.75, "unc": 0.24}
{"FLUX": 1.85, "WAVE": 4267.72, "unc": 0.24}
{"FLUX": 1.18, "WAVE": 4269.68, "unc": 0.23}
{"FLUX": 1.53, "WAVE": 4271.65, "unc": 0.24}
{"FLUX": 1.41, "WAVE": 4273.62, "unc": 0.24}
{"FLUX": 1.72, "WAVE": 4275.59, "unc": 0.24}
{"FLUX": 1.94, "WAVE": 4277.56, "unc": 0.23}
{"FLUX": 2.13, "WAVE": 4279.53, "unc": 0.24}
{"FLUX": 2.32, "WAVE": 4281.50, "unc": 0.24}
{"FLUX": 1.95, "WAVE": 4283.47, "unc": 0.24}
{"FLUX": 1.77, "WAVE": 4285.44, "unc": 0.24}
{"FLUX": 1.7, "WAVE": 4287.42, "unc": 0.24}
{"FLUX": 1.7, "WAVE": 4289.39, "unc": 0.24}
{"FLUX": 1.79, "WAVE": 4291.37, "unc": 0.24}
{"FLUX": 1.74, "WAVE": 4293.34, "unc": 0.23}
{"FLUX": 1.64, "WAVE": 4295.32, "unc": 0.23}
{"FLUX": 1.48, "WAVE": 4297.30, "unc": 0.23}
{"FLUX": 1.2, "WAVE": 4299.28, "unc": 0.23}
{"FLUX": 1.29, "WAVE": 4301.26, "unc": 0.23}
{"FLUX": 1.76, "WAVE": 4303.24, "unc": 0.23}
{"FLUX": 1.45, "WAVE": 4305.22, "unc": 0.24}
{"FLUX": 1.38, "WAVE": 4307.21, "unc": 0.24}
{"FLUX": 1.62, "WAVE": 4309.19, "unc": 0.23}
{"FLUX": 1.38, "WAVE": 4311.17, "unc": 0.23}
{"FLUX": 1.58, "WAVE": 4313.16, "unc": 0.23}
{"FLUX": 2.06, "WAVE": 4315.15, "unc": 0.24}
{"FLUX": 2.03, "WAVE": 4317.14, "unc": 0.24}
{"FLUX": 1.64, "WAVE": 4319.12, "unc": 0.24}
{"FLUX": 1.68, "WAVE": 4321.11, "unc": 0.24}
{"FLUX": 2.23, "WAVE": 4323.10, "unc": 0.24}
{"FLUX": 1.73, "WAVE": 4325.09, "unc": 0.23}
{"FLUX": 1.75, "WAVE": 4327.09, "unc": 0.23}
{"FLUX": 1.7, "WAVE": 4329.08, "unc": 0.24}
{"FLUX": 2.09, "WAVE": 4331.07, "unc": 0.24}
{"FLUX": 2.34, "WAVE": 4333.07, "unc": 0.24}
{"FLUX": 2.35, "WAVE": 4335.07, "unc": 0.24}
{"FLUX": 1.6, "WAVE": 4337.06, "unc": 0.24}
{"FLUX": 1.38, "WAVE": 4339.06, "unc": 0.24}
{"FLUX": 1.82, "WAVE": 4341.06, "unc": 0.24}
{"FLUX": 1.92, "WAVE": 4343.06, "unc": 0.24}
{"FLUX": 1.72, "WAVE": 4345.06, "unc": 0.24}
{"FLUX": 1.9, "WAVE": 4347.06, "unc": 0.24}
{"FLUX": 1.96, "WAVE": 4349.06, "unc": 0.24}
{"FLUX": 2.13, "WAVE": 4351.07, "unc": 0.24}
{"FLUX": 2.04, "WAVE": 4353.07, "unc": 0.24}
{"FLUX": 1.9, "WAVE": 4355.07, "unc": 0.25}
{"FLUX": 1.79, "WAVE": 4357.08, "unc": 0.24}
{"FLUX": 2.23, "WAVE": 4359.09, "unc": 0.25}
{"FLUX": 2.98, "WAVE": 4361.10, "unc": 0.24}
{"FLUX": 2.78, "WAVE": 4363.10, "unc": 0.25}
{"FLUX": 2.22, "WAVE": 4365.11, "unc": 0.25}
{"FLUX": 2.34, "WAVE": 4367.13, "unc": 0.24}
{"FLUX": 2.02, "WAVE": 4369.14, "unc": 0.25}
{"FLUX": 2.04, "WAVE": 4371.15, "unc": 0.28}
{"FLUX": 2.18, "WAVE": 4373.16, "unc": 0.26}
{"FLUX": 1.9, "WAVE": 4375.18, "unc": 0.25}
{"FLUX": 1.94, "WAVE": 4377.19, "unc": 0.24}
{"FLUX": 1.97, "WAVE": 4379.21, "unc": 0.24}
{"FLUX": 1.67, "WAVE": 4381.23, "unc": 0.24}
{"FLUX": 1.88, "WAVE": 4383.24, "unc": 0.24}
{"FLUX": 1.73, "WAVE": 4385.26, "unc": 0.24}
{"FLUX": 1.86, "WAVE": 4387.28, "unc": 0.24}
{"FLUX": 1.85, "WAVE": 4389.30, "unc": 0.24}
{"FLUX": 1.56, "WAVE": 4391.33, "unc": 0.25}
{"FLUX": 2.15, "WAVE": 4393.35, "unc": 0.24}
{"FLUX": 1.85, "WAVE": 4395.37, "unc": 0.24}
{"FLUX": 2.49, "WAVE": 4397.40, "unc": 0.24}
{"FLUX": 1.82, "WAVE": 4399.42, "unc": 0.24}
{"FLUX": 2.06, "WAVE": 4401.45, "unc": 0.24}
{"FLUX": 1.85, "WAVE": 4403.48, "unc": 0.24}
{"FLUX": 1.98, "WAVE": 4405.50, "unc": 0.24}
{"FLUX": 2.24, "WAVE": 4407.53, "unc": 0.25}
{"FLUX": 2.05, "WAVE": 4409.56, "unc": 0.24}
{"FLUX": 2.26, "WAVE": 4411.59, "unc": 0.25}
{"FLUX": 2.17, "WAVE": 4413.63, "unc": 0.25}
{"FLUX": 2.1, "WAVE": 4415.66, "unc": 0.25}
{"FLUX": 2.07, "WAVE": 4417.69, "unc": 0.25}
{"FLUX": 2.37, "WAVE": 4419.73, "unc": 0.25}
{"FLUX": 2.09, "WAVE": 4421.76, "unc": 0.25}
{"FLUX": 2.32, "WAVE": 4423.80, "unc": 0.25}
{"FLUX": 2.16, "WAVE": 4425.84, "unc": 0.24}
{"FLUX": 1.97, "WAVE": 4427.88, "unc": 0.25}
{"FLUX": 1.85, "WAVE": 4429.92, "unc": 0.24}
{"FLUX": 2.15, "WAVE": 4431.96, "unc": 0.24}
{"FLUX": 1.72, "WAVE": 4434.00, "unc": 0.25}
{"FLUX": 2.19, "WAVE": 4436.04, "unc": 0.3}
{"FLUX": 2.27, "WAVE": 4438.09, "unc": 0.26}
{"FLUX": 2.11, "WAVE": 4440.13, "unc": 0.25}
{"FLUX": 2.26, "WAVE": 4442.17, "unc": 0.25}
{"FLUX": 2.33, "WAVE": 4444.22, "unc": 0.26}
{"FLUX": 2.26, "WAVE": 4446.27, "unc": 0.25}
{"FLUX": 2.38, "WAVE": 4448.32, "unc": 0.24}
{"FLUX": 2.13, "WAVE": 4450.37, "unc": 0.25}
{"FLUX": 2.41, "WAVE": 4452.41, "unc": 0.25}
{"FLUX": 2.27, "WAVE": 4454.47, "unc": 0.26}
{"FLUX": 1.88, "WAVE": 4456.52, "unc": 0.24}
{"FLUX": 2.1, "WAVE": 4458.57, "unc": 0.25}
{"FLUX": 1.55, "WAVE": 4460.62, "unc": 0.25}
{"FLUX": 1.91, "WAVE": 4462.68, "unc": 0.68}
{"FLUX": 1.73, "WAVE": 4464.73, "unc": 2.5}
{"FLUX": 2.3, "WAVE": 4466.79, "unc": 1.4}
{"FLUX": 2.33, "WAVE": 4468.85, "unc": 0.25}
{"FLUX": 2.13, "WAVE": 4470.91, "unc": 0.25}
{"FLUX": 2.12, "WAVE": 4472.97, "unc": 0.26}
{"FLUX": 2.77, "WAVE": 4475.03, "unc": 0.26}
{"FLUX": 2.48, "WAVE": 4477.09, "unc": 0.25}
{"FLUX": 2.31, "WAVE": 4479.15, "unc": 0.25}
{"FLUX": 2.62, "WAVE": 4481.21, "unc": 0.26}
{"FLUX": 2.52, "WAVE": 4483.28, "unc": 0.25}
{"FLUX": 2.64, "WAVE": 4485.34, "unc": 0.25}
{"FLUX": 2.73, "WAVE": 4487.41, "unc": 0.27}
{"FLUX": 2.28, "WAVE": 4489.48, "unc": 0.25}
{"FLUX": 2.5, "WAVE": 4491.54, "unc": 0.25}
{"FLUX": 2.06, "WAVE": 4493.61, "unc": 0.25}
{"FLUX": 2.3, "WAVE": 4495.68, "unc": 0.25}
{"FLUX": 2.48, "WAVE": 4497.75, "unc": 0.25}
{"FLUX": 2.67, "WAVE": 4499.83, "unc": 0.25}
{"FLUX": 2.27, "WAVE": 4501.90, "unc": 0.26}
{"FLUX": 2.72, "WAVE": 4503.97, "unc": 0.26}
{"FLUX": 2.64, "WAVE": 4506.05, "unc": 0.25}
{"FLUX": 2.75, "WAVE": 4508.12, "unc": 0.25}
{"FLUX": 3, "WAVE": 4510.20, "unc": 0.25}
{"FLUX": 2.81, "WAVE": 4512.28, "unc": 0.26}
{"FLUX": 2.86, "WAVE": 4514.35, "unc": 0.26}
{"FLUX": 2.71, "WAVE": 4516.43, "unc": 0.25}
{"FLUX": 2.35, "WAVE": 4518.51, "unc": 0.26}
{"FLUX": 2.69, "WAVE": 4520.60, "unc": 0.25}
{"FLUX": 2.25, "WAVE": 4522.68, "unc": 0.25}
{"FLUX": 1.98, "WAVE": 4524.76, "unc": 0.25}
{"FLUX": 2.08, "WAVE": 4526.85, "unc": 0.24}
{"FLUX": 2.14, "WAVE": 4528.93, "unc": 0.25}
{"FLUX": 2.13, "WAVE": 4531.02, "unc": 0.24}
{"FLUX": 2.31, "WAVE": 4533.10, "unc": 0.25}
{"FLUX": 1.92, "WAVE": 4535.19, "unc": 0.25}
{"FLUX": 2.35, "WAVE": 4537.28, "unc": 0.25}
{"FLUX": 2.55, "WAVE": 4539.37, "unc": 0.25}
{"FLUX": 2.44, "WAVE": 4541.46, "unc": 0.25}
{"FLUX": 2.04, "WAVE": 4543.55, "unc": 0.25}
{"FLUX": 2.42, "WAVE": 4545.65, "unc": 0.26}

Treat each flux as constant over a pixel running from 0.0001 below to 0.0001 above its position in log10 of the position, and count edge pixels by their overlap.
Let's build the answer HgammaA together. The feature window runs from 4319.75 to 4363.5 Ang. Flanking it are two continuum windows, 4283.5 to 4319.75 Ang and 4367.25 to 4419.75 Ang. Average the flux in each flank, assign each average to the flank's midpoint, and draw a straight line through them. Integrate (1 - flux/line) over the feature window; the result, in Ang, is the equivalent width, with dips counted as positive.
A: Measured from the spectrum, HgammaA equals -4.7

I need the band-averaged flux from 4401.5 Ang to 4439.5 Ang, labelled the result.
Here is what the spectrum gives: 2.1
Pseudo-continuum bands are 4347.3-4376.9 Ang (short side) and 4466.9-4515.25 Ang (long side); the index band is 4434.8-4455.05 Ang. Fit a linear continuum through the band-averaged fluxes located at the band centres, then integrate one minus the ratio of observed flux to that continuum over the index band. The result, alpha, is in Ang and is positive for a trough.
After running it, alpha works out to 1.2 Ang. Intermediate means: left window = 2.17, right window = 2.52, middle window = 2.25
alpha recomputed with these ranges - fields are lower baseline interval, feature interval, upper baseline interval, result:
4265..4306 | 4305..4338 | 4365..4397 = -0.5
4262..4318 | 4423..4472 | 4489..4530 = 3.1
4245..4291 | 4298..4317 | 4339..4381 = 3.9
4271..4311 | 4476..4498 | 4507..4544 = -1.5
